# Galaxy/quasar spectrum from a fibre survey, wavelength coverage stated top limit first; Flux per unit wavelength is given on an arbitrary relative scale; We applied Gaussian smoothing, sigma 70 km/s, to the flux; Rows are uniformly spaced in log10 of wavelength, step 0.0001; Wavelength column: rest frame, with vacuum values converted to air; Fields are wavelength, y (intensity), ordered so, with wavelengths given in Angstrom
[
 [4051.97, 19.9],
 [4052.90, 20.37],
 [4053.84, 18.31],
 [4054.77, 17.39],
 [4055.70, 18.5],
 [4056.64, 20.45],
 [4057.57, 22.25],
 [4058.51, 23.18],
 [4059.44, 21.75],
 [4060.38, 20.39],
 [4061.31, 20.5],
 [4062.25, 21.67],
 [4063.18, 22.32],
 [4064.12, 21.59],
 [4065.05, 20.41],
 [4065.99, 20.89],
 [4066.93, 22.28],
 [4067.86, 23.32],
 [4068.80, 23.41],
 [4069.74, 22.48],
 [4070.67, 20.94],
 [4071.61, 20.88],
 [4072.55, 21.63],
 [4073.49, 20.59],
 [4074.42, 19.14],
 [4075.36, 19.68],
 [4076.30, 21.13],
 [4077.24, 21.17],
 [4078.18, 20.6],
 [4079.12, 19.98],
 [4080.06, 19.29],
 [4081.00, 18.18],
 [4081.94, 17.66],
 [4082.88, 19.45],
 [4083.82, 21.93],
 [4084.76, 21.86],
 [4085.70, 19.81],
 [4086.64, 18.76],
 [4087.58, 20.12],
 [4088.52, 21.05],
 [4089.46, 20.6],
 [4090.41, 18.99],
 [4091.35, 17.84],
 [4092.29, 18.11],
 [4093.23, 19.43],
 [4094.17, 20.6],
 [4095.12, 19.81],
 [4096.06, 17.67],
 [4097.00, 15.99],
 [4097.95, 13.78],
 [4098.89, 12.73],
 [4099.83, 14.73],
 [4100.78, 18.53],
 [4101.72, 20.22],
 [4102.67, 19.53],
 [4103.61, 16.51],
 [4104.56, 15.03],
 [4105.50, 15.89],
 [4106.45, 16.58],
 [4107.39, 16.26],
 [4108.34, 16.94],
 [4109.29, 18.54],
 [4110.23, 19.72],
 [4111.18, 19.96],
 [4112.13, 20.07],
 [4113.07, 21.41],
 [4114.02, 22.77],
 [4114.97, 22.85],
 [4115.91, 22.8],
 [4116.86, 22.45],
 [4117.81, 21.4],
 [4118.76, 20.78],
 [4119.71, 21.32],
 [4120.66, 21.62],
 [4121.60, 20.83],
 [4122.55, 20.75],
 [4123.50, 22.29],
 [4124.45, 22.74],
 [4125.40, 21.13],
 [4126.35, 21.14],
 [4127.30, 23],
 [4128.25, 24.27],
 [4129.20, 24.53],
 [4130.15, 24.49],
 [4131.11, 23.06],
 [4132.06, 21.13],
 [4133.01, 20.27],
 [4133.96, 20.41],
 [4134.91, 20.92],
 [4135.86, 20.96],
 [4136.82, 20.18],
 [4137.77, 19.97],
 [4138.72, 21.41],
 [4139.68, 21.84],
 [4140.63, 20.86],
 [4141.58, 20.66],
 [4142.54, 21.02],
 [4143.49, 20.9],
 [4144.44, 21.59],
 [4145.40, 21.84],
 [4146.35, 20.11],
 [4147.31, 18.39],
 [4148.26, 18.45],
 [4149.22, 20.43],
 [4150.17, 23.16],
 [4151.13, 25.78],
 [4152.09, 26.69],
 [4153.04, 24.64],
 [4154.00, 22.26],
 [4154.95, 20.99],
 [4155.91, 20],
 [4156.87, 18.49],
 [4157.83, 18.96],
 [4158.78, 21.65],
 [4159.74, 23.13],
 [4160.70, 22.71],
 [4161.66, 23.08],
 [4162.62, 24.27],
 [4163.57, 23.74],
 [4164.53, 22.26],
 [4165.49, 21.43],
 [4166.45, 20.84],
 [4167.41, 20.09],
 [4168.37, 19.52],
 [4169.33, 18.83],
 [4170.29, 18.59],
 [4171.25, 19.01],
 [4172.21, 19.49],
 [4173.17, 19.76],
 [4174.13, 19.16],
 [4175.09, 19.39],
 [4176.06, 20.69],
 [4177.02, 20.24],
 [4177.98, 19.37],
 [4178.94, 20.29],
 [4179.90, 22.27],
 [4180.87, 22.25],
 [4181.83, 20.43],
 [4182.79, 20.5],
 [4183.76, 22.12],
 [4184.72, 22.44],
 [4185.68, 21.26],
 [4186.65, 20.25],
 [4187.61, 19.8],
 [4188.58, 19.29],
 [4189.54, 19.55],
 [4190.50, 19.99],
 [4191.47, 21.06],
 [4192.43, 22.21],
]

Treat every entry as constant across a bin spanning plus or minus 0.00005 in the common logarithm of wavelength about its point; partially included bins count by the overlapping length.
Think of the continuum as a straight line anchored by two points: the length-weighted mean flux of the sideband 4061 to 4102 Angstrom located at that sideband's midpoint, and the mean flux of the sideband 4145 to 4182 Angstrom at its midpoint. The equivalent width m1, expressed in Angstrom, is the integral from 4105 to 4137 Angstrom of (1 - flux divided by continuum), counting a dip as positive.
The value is -0.9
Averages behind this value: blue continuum 19.8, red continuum 21.1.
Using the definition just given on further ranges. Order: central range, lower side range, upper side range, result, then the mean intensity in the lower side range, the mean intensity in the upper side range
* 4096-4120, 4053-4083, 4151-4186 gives 2.60 Angstrom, 20.7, 21.2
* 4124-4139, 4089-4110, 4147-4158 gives -1.41 Angstrom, 17.5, 21.6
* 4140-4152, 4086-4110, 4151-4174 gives -0.47 Angstrom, 17.8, 21.4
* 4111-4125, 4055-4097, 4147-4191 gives -0.64 Angstrom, 20.4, 21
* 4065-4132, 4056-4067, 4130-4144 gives 3.66 Angstrom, 21.4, 21.1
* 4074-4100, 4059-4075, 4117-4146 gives 3.01 Angstrom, 21.4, 21.6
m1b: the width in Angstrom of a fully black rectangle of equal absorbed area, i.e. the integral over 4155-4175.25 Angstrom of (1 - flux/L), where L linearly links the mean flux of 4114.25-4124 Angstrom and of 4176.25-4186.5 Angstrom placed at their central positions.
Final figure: 0.5 Angstrom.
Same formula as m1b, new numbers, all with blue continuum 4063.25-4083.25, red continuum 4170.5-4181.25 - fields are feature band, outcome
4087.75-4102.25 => 1.8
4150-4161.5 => -1.2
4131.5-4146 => -0.4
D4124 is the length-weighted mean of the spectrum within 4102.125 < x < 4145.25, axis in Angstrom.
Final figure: 20.7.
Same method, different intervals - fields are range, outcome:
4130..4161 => 21.4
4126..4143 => 21.7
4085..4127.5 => 19.4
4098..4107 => 16.5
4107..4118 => 20.4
